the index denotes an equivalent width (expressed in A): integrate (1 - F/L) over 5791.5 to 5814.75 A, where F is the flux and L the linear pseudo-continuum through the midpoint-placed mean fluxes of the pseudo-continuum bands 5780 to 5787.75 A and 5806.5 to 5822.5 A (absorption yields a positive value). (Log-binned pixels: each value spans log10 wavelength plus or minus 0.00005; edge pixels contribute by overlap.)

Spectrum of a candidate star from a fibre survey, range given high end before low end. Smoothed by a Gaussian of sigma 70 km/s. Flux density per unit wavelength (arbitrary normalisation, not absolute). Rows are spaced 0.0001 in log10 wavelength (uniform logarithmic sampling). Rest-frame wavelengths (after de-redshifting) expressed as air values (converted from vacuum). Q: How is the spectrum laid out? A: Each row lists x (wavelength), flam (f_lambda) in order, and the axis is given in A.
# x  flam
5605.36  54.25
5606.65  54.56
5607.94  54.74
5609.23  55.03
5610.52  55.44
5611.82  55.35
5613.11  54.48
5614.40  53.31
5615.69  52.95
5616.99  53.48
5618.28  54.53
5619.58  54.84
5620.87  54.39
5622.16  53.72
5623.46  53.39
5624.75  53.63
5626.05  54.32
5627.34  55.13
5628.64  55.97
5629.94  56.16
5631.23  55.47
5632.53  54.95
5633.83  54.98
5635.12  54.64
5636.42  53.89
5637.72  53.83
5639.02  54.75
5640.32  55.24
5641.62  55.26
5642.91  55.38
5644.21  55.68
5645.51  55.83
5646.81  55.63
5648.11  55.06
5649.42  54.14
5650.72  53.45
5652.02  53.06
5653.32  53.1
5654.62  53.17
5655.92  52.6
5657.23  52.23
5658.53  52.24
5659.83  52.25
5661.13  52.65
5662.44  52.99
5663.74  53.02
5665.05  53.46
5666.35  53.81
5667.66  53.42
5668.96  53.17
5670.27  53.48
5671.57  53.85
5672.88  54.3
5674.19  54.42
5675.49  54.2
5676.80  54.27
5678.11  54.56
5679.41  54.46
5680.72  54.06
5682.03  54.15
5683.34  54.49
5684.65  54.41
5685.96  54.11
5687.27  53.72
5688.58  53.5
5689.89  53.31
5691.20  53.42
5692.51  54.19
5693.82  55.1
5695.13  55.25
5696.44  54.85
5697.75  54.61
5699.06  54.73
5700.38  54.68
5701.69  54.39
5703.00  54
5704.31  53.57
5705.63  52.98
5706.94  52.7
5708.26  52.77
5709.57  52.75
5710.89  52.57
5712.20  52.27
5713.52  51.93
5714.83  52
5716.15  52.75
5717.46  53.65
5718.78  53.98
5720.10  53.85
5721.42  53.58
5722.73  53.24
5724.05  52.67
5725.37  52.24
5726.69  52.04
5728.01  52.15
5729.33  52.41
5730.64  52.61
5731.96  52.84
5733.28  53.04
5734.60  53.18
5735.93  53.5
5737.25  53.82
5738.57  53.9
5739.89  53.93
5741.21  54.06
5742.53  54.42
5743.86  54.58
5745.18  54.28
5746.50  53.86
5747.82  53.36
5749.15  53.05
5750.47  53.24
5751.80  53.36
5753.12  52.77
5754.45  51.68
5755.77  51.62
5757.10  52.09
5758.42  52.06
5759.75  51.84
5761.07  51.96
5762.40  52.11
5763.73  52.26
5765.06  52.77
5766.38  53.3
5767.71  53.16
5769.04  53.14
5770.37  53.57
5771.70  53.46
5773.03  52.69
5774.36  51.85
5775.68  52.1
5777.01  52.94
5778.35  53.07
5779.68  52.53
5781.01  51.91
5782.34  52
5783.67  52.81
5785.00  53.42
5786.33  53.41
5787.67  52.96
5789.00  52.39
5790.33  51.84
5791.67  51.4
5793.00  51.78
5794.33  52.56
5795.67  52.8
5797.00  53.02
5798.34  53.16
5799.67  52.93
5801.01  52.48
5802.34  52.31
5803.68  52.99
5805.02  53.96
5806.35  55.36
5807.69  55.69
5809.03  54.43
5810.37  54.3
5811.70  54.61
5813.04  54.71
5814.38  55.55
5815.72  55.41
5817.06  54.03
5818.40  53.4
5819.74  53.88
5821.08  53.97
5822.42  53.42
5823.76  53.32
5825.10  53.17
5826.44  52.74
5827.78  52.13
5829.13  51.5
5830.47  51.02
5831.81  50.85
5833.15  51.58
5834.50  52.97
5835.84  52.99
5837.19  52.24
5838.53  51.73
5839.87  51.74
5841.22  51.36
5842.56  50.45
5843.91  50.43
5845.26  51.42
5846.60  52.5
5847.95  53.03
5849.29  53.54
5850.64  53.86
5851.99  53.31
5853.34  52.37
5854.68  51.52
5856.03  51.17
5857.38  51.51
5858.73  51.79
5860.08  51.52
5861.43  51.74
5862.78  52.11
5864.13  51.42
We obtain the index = 0.1 A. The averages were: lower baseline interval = 52.7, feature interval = 53.6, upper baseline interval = 54.5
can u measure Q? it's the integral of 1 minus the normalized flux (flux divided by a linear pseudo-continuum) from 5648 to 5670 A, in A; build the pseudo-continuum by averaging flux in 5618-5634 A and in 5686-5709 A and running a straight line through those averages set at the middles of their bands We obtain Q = 0.5 A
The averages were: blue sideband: 54.7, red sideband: 54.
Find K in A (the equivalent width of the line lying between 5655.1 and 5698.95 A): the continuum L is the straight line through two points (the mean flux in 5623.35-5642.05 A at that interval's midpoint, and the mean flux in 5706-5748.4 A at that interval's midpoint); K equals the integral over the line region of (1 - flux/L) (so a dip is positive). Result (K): 0.2 A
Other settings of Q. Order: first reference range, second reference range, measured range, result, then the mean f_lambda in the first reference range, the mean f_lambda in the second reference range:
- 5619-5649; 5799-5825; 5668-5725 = 0.88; 54.9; 54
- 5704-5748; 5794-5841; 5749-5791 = 0.46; 53.2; 53.2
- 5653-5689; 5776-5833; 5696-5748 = 0.04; 53.6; 53.1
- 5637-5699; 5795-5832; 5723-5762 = 0.56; 54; 53.5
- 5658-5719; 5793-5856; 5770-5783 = 0.15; 53.7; 52.9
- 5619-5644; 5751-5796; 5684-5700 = -0.14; 54.8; 52.5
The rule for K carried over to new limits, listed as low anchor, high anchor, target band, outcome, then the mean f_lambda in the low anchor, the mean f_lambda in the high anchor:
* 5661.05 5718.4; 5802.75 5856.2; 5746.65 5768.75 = 0.3 A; 53.7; 53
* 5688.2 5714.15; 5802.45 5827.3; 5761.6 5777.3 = 0.3 A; 53.7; 54.1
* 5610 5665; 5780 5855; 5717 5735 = 0.2 A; 54.2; 52.9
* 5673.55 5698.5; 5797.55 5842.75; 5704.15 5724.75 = 0.4 A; 54.3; 53.2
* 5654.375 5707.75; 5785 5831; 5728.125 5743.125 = 0.1 A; 53.8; 53.3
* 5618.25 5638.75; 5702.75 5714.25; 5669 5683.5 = -0.2 A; 54.6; 52.8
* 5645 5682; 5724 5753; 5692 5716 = -0.1 A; 53.7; 53.3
